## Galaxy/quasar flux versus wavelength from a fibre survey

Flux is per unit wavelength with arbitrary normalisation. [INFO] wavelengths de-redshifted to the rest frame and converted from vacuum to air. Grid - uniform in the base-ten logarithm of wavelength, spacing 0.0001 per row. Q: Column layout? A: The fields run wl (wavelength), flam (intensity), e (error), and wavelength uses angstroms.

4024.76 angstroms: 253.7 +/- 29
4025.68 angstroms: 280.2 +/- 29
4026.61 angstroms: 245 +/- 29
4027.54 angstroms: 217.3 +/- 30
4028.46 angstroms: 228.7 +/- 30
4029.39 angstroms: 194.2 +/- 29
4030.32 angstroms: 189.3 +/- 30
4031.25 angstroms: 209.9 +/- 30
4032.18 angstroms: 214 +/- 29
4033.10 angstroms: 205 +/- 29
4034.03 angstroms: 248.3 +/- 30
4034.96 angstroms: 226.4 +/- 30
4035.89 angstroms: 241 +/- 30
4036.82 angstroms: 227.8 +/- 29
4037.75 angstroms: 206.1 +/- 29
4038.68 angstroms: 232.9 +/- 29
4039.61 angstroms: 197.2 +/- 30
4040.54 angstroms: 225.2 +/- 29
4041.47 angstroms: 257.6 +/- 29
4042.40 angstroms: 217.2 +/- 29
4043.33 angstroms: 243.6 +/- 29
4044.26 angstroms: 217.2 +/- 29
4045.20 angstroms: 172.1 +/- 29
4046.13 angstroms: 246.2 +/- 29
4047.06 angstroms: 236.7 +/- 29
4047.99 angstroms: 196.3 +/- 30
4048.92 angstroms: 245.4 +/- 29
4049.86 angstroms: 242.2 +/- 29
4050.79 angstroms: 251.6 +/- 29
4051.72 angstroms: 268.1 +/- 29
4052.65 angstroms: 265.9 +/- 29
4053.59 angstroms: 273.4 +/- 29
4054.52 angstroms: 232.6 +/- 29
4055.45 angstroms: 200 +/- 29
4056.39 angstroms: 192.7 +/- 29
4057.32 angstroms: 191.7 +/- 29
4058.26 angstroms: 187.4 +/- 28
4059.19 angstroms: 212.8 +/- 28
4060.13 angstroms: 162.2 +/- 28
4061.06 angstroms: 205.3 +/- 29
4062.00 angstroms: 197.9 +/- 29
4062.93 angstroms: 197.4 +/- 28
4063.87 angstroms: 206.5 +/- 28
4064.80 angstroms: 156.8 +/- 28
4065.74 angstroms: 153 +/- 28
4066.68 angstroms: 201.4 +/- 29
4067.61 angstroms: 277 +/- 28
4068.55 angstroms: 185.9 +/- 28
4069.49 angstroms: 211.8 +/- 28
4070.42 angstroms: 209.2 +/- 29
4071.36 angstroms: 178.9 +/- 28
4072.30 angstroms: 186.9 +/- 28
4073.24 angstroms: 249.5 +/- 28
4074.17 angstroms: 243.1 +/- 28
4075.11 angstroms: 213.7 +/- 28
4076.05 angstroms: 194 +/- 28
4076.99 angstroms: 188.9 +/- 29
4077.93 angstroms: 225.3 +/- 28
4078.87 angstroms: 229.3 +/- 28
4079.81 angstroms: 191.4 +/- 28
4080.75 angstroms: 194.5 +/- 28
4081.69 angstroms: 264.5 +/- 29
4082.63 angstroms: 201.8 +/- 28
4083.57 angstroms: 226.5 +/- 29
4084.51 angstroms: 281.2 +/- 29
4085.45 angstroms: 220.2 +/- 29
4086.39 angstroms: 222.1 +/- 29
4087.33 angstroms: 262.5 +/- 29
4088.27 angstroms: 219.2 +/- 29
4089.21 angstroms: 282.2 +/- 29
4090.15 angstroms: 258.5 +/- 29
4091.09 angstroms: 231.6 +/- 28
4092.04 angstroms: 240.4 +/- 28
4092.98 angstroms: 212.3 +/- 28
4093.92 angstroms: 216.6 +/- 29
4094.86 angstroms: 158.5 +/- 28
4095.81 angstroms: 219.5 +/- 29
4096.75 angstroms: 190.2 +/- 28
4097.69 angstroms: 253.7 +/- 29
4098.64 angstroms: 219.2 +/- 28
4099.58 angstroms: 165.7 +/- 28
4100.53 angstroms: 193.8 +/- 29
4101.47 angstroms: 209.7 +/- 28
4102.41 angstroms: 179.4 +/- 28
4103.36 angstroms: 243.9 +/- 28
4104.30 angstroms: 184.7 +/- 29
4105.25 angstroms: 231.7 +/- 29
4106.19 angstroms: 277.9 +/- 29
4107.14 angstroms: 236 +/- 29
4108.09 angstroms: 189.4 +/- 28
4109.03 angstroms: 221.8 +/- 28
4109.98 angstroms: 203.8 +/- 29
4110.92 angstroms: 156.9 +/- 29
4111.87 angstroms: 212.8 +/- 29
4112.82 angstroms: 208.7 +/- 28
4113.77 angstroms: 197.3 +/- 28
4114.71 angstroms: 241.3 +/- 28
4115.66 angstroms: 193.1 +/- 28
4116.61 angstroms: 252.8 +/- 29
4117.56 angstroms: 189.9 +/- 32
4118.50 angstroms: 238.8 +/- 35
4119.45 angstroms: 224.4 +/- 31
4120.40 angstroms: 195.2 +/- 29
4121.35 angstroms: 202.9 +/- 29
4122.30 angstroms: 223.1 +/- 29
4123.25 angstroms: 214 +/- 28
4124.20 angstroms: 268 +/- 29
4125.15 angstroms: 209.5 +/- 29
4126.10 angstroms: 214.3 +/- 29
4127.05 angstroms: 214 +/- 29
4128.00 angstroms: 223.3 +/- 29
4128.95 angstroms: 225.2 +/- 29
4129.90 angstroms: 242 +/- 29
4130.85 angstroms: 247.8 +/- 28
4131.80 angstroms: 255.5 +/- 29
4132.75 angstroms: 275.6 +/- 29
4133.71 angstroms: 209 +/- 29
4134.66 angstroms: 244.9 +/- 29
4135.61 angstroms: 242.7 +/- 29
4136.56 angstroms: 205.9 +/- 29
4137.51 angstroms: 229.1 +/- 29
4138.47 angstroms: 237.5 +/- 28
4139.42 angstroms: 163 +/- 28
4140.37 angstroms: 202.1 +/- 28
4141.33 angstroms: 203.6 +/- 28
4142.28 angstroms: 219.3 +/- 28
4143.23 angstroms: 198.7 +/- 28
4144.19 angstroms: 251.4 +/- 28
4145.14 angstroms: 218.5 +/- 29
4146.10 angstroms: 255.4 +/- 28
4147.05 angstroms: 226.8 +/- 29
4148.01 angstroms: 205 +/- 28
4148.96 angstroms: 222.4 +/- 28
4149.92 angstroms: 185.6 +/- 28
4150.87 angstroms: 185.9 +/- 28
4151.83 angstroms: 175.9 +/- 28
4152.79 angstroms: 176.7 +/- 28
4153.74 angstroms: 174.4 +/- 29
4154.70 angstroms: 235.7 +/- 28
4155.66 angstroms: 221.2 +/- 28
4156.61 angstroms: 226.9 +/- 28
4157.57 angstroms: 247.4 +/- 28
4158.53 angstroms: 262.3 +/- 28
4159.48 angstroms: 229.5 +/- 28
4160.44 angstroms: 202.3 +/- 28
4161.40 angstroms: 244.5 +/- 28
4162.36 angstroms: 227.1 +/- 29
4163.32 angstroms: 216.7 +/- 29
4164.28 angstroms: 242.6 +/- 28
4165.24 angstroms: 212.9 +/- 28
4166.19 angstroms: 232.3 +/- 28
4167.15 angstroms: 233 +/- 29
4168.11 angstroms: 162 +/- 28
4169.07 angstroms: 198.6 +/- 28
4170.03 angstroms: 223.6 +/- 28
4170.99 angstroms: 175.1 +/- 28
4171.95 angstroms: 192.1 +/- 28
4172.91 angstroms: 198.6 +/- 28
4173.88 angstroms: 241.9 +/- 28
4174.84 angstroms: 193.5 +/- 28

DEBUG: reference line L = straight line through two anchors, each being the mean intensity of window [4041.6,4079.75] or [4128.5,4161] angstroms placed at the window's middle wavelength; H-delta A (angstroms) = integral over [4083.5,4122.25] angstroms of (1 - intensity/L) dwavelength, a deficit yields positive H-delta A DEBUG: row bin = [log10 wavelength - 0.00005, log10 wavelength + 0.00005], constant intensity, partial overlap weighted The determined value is -0.2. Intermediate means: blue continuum 214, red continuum 221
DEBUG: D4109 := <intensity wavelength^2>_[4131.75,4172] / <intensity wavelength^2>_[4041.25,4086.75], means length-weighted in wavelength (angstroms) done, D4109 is 1.05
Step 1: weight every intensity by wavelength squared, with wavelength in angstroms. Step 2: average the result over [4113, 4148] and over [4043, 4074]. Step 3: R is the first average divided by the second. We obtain 1.08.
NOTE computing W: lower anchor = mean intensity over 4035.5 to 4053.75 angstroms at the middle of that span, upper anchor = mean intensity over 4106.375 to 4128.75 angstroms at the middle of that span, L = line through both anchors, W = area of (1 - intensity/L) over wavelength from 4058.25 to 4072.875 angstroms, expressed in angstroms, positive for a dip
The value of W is 2.0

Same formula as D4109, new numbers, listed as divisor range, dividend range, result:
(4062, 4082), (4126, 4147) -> 1.13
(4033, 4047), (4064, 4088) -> 0.97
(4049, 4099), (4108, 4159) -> 1.03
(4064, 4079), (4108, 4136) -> 1.10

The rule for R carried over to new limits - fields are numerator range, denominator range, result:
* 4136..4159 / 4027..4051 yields 1.01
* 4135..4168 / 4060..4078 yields 1.12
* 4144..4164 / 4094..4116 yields 1.07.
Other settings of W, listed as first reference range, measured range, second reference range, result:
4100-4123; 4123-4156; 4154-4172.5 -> -0.46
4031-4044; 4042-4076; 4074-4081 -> 0.34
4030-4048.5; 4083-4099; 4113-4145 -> -0.59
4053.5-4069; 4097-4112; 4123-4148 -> 0.32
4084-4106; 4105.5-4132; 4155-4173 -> 0.09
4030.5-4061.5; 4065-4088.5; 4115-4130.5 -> 0.57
